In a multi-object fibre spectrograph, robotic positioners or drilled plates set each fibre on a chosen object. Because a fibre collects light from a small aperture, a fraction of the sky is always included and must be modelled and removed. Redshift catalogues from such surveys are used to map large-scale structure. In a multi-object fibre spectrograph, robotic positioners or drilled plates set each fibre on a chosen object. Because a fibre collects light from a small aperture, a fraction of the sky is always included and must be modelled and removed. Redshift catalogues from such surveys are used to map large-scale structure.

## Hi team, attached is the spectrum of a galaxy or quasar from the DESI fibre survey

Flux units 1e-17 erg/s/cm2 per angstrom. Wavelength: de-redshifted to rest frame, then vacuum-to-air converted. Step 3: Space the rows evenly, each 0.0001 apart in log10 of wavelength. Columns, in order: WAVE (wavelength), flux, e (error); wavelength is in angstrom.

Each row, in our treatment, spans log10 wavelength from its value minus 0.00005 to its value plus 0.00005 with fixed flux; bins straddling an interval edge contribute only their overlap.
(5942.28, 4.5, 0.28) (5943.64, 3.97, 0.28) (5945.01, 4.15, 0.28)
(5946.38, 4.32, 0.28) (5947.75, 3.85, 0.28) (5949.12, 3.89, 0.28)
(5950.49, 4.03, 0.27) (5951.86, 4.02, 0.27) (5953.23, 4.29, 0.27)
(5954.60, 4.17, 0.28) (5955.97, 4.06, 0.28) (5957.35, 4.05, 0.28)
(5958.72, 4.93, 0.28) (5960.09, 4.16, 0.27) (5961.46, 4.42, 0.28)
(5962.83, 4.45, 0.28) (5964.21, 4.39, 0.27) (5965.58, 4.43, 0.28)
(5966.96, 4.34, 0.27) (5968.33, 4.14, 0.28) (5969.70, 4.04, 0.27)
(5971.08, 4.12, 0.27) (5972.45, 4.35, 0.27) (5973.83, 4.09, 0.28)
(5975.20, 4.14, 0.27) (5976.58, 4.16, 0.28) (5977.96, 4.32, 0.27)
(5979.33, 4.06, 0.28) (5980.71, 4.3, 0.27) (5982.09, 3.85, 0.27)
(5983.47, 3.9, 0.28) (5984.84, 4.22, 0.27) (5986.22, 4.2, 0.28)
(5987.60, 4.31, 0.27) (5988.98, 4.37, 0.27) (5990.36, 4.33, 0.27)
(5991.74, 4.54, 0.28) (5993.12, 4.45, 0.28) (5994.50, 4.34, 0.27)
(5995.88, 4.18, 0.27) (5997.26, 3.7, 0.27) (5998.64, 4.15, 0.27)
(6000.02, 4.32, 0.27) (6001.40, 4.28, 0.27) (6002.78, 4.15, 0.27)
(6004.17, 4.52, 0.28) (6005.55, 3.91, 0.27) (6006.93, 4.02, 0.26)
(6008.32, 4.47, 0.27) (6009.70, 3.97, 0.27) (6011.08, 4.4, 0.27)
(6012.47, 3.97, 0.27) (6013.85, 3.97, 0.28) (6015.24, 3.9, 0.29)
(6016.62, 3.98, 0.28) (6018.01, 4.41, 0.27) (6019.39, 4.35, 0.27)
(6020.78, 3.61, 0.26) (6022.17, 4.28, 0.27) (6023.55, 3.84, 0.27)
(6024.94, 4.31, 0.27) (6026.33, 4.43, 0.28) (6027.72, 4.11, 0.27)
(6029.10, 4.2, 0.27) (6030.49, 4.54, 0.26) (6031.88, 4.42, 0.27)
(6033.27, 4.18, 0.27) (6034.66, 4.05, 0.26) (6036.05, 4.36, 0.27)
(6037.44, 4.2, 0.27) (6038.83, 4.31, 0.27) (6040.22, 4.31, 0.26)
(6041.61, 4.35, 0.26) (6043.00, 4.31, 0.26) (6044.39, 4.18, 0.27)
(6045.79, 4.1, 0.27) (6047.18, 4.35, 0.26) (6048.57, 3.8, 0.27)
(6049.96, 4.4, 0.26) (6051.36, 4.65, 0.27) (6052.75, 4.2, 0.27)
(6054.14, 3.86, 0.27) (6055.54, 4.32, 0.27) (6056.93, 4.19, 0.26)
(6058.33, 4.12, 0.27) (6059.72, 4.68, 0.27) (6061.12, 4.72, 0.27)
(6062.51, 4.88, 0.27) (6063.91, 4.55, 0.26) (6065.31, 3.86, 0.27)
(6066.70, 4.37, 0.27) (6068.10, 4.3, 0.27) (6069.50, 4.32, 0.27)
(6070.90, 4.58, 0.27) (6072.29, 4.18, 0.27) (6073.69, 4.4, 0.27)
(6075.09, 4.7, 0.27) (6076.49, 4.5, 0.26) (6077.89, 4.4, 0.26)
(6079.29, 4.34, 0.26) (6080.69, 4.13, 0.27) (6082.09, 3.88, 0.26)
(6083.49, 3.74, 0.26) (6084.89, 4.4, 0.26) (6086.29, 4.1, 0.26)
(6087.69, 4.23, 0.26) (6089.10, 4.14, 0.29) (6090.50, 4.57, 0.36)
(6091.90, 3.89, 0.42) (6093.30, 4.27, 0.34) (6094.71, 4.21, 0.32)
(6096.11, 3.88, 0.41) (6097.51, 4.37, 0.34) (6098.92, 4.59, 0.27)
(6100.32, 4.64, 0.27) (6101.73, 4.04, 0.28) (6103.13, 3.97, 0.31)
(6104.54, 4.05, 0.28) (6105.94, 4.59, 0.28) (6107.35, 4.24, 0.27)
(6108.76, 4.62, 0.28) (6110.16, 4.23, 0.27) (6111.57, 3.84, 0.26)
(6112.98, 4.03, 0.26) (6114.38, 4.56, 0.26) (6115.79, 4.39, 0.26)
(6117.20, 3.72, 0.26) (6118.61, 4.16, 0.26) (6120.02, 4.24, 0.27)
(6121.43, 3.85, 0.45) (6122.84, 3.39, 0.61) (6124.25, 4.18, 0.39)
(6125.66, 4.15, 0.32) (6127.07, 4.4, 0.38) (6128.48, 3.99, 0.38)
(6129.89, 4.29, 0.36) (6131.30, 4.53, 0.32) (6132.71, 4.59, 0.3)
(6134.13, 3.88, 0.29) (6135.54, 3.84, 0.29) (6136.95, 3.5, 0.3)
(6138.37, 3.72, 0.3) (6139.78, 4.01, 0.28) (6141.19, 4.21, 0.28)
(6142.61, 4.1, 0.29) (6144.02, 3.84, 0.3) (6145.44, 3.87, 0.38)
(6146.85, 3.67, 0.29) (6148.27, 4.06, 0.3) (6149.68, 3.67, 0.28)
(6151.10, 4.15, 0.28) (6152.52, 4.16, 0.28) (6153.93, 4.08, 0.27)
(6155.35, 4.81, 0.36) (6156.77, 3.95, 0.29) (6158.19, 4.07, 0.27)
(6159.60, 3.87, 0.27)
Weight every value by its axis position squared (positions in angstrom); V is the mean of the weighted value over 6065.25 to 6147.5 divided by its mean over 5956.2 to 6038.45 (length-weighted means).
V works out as 1.03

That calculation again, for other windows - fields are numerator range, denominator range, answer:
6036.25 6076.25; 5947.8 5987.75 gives 1.06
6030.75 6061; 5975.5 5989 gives 1.05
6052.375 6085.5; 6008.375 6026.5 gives 1.07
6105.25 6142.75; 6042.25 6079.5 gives 0.97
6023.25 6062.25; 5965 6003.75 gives 1.04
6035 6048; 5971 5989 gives 1.04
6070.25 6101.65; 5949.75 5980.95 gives 1.05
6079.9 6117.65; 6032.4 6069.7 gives 0.99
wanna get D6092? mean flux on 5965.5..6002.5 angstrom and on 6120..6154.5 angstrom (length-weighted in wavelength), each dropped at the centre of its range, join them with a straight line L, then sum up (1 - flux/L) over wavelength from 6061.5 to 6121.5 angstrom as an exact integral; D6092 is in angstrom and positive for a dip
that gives -2.8 angstrom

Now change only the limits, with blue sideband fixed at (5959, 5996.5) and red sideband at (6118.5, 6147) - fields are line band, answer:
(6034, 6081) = -2.17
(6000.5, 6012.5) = 0.02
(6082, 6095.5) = -0.21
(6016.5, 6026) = 0.13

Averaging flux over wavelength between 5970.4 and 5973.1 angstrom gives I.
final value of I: 4.24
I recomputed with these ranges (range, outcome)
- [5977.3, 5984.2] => 4.09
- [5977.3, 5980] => 4.2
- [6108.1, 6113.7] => 4.18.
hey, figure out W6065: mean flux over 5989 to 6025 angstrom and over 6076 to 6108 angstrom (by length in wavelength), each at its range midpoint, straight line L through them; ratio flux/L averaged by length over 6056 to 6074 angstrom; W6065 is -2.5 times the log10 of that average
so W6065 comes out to -0.048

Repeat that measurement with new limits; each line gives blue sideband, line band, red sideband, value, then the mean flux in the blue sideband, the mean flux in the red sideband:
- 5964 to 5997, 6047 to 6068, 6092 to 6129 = -0.03 mag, 4.22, 4.17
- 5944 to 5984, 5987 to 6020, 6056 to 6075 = 0.02 mag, 4.19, 4.41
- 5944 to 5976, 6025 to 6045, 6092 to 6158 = -0.03 mag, 4.21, 4.12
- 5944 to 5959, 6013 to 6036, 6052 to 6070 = 0.03 mag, 4.13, 4.34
